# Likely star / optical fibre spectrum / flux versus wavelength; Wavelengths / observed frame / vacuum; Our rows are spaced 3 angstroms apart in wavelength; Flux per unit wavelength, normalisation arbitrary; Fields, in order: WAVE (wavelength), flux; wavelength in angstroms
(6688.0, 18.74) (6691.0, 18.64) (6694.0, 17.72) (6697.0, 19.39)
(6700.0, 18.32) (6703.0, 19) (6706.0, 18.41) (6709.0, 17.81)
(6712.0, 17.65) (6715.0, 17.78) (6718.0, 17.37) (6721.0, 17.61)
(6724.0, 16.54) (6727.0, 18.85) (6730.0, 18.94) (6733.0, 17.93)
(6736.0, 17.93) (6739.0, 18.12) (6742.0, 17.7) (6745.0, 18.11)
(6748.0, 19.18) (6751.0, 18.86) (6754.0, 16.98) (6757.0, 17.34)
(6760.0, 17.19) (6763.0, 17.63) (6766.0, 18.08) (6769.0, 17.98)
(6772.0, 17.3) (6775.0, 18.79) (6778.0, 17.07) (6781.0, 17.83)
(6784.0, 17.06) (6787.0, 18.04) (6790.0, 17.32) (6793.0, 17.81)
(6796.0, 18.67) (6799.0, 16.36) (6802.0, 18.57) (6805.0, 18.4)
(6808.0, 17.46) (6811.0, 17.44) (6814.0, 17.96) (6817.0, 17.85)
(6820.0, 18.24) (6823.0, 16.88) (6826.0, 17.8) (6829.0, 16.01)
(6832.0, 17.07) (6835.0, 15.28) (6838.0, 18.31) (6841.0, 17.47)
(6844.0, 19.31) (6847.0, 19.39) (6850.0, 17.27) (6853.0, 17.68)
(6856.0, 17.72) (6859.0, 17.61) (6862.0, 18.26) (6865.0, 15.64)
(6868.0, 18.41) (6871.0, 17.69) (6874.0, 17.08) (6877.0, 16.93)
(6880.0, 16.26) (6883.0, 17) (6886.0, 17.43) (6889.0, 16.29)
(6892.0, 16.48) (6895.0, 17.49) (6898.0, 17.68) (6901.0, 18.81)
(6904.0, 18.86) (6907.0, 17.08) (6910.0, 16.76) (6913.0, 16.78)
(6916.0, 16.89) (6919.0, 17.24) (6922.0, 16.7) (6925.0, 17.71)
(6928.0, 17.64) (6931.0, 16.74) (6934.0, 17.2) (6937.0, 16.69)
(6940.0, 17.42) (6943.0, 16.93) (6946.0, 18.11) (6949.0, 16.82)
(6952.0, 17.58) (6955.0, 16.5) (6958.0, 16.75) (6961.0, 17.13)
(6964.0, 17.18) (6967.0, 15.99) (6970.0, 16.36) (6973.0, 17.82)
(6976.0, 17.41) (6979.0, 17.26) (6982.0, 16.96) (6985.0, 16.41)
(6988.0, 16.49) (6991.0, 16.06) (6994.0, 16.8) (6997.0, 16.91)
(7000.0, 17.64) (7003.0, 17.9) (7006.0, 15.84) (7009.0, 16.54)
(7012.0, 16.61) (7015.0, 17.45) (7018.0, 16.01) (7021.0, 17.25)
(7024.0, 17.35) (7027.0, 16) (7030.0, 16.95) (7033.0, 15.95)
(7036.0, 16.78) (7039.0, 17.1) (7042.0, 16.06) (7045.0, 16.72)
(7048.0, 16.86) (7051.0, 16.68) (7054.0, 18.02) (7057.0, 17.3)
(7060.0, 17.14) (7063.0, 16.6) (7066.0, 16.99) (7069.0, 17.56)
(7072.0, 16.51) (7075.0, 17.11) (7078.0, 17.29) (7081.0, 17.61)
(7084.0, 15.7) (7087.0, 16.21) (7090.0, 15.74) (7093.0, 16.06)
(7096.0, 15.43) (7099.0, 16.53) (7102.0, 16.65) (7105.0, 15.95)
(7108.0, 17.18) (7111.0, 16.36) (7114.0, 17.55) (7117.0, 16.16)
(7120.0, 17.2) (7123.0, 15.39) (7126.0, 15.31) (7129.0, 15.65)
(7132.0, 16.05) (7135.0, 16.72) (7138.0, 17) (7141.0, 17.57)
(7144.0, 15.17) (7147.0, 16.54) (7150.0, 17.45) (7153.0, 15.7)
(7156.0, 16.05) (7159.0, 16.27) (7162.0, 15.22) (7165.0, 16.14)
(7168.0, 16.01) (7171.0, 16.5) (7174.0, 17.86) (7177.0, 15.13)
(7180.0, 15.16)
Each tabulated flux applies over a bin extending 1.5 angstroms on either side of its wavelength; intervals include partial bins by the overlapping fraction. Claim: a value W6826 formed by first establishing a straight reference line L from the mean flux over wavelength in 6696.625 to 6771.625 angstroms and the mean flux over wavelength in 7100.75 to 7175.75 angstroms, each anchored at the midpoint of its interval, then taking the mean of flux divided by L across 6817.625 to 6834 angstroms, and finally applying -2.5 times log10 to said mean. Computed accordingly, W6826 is 0.03 mag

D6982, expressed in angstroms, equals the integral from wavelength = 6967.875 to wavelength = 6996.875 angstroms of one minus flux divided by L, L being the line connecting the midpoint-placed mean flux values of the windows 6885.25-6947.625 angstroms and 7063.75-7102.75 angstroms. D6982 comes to 0.3 angstroms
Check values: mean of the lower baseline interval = 17.3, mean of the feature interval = 16.8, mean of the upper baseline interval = 16.6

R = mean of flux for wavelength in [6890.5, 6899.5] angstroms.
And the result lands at 17.2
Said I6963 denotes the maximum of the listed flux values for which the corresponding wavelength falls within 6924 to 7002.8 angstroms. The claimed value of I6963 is 18.11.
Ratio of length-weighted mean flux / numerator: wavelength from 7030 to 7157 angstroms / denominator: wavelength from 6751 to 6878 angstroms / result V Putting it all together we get 0.94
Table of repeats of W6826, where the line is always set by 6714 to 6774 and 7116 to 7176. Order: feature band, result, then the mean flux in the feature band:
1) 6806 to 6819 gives -0.01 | 17.7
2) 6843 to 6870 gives -0.03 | 17.9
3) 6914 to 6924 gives 0.01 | 17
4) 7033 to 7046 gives 0.01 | 16.6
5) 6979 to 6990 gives 0.02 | 16.7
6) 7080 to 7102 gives 0.02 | 16.2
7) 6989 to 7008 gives 0.00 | 16.8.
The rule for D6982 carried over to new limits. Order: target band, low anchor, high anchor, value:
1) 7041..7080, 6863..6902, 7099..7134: -1.1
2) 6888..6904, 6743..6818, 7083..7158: -0.2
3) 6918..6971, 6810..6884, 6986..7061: 0.2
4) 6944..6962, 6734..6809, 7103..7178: 0.0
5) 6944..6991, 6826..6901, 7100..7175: 0.1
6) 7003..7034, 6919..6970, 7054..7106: 0.3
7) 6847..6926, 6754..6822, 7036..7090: 0.4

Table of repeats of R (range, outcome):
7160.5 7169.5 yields 15.8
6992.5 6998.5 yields 16.9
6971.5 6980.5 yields 17.5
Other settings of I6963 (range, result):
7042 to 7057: 18.02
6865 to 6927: 18.86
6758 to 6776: 18.79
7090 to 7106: 16.65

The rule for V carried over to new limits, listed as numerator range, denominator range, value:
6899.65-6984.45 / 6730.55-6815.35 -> 0.96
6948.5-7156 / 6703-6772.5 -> 0.93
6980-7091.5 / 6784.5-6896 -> 0.96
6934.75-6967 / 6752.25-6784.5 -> 0.97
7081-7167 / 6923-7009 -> 0.96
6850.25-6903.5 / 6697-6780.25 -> 0.97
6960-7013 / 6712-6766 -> 0.94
